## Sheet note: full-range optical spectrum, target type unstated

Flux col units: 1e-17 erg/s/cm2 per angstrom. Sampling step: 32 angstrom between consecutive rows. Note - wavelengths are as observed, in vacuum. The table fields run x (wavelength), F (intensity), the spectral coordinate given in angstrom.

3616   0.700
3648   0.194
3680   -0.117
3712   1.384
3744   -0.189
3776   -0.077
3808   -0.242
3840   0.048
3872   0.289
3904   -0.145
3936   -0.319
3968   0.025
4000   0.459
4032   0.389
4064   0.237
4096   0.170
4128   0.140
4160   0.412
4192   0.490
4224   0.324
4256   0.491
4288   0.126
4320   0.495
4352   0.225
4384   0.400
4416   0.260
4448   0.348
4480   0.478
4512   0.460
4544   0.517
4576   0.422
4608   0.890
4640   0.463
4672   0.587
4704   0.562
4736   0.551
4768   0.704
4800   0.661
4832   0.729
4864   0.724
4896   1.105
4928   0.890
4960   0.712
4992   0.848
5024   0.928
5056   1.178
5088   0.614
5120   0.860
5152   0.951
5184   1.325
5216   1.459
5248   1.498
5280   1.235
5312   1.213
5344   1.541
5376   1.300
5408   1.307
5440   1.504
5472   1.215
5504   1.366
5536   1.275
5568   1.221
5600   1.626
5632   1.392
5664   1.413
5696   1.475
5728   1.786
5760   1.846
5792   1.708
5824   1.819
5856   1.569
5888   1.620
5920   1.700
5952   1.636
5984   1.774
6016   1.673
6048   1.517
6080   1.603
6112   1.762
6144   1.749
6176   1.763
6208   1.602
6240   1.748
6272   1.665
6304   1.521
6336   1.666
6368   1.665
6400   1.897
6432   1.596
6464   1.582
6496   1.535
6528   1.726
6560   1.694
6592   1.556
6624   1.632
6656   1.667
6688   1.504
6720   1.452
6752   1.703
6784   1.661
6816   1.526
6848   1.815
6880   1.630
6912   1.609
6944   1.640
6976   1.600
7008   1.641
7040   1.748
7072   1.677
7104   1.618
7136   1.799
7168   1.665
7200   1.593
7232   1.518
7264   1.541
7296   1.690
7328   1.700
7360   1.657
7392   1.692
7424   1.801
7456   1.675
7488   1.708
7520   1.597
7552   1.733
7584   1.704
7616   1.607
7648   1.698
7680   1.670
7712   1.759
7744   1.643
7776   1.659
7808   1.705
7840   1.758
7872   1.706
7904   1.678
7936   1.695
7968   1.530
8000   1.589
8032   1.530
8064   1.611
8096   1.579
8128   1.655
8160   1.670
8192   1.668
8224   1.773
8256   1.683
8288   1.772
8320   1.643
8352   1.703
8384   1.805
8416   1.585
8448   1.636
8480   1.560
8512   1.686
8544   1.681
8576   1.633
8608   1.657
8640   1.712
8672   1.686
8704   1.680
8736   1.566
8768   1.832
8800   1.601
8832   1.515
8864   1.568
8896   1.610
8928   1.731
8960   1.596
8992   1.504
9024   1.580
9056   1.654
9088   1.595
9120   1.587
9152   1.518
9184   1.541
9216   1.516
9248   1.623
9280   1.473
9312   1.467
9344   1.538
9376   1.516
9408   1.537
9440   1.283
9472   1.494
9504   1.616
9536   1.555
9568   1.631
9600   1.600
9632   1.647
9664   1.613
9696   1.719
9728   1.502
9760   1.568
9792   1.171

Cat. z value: 0.293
